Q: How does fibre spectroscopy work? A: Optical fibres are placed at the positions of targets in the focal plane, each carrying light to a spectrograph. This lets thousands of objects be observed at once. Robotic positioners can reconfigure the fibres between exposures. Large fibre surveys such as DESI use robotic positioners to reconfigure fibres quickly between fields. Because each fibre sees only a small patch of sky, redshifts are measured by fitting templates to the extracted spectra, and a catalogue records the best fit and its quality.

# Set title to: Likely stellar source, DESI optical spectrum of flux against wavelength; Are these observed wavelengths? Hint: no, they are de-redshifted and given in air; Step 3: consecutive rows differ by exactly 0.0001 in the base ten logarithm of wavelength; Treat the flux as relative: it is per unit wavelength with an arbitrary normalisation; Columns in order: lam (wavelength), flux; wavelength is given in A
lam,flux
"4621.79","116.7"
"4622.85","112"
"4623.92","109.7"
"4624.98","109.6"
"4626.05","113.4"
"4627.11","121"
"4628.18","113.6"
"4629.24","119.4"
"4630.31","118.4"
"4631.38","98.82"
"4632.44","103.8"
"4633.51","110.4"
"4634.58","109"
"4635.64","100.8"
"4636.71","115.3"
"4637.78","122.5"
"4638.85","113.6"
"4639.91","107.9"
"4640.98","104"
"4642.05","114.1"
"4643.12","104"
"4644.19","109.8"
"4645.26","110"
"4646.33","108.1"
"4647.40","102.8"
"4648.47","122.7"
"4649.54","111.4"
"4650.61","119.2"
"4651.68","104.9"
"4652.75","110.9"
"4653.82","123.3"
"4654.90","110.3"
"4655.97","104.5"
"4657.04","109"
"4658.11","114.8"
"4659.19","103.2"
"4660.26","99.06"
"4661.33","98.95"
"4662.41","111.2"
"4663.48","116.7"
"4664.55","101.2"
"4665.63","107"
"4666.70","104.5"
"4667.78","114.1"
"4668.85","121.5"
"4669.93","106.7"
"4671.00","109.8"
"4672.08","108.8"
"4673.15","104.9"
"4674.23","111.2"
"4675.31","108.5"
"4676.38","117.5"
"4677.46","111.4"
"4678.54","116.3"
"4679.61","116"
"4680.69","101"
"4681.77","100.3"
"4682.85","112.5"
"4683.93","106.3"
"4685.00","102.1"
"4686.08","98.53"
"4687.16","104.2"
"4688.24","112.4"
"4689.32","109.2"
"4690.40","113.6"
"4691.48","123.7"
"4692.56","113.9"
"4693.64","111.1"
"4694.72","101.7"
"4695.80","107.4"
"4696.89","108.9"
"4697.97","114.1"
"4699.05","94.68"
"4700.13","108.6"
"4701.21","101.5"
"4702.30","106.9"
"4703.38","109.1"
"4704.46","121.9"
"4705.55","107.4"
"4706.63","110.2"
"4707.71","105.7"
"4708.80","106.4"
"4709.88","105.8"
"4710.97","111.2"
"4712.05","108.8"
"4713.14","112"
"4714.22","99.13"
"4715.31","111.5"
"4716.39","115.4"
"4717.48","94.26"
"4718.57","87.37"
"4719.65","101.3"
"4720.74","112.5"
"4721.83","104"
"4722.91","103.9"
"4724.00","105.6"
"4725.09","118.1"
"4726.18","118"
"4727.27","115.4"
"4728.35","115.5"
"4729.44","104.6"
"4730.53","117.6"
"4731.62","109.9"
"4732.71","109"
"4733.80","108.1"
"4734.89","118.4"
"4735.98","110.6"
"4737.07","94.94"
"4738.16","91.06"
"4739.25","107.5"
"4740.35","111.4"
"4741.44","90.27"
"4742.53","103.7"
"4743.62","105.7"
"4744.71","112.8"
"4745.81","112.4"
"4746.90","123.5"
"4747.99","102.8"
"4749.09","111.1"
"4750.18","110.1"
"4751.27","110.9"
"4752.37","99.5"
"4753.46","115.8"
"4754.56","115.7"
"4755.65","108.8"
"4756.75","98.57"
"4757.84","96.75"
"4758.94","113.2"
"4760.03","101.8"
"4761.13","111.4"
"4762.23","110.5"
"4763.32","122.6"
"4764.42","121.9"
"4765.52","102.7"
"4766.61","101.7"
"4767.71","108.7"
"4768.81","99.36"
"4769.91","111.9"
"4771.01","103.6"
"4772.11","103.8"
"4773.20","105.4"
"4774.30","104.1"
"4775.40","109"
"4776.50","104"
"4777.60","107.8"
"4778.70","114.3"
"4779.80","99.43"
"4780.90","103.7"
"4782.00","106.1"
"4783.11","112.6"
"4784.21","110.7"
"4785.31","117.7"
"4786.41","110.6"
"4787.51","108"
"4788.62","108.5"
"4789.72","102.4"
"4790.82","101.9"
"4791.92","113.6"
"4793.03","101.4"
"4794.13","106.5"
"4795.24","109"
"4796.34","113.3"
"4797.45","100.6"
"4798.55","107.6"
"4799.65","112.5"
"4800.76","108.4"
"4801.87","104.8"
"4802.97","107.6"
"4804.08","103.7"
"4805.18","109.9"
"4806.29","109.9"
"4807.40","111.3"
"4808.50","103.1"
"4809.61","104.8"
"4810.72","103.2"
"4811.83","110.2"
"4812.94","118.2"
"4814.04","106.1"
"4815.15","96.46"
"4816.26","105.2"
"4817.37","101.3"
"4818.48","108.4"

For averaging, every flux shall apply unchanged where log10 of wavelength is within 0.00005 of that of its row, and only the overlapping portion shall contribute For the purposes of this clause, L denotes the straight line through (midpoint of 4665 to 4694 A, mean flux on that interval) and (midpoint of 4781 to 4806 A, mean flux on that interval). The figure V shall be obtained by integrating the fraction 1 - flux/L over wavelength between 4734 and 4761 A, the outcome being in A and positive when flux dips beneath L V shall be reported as 0.4 A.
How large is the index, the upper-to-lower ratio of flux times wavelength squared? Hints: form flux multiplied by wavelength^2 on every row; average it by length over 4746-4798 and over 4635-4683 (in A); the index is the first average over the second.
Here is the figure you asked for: 1.03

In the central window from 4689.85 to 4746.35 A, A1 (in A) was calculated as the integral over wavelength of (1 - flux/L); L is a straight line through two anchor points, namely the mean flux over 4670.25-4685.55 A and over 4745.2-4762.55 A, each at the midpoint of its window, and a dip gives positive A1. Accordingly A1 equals 0.5 A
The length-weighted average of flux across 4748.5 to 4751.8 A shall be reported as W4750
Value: 111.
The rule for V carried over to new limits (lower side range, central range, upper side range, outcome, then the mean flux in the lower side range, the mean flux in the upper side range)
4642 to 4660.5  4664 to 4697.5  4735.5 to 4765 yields 0.1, 110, 108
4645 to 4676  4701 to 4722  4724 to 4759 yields 0.4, 110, 109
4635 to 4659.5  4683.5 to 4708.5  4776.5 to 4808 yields 0.3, 111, 108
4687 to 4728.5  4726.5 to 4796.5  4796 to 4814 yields 0.1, 108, 108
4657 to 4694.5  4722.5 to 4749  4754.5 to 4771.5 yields -0.1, 109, 108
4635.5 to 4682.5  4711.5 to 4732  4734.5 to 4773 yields 0.0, 110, 108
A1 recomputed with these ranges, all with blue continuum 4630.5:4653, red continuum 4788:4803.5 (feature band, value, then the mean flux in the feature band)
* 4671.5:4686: 0.1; 109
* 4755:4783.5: 0.1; 107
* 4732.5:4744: 0.4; 104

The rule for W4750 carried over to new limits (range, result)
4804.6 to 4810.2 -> 108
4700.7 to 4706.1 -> 109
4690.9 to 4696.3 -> 112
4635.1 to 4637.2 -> 108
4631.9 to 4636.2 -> 106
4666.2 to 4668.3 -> 109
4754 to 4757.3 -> 108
